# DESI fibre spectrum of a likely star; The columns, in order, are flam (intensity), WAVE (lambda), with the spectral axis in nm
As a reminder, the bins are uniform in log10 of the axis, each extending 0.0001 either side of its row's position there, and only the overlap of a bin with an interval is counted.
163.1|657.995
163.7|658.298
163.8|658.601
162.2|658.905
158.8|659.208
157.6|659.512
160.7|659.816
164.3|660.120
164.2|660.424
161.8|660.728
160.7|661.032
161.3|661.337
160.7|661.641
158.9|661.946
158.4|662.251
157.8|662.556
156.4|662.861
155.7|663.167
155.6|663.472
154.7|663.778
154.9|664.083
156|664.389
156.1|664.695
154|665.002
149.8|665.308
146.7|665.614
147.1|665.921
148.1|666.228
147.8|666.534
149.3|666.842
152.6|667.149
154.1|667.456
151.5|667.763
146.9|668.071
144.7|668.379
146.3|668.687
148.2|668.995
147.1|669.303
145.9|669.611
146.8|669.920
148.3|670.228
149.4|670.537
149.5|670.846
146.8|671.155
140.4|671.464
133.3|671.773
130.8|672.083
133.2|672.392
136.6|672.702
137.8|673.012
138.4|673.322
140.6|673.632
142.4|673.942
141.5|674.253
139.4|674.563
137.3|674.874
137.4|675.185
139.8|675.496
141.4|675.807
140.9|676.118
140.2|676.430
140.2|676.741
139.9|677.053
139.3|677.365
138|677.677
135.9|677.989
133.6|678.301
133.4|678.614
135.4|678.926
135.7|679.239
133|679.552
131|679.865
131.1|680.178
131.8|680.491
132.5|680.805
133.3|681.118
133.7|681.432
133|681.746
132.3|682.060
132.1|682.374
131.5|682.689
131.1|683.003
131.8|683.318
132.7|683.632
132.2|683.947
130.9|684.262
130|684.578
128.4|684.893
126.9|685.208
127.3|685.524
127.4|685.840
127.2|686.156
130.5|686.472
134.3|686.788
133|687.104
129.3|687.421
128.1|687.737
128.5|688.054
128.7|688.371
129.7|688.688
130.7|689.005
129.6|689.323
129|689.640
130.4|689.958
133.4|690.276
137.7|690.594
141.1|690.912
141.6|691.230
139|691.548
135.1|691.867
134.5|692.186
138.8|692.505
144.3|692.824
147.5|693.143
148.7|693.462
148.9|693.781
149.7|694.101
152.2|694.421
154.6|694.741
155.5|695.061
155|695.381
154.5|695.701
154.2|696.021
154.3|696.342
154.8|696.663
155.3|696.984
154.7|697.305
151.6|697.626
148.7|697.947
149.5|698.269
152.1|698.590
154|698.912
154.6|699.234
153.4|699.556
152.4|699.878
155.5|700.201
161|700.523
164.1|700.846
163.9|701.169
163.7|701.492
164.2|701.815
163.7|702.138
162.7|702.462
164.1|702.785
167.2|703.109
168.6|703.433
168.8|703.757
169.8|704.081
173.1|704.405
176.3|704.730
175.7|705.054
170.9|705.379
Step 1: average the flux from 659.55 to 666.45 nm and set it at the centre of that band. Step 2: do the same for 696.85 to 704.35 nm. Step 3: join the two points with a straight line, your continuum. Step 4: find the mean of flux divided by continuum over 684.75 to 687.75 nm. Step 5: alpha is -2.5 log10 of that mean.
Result 0.22 mag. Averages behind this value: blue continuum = 156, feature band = 129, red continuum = 160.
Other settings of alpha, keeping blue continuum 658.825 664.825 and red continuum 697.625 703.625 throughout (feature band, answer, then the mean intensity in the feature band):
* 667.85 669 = 0.09 mag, 146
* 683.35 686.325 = 0.22 mag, 129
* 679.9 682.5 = 0.20 mag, 132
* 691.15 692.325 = 0.16 mag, 137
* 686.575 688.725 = 0.22 mag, 130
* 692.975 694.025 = 0.07 mag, 148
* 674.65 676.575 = 0.14 mag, 139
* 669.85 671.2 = 0.07 mag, 148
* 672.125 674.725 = 0.15 mag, 138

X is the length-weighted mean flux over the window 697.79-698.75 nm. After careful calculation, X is 150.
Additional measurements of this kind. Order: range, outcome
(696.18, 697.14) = 155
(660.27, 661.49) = 162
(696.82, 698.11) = 153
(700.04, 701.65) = 162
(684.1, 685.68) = 129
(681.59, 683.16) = 132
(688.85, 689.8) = 130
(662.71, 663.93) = 156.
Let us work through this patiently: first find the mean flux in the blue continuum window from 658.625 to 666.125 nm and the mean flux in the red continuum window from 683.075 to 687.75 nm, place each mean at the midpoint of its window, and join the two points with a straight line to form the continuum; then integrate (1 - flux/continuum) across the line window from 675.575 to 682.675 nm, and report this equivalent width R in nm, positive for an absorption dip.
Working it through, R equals 0.11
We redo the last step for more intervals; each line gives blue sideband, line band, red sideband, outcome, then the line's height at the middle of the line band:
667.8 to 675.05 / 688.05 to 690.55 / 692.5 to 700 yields 0.31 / 149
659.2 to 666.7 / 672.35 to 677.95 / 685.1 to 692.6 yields 0.22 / 145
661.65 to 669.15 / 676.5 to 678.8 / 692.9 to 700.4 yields 0.23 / 152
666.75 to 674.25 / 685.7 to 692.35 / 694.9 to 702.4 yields 0.86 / 152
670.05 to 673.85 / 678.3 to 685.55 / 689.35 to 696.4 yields 0.53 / 142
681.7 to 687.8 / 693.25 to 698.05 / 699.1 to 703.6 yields -0.07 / 151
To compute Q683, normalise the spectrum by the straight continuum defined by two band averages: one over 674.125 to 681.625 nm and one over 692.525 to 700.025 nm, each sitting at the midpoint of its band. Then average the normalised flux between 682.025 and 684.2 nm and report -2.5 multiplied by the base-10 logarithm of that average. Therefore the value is 0.07 mag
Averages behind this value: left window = 136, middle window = 132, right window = 152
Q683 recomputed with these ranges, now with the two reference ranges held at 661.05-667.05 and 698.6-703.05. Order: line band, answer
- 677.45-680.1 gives 0.16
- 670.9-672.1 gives 0.12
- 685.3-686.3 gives 0.23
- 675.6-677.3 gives 0.11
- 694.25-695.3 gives 0.03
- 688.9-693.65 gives 0.15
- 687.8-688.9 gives 0.22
